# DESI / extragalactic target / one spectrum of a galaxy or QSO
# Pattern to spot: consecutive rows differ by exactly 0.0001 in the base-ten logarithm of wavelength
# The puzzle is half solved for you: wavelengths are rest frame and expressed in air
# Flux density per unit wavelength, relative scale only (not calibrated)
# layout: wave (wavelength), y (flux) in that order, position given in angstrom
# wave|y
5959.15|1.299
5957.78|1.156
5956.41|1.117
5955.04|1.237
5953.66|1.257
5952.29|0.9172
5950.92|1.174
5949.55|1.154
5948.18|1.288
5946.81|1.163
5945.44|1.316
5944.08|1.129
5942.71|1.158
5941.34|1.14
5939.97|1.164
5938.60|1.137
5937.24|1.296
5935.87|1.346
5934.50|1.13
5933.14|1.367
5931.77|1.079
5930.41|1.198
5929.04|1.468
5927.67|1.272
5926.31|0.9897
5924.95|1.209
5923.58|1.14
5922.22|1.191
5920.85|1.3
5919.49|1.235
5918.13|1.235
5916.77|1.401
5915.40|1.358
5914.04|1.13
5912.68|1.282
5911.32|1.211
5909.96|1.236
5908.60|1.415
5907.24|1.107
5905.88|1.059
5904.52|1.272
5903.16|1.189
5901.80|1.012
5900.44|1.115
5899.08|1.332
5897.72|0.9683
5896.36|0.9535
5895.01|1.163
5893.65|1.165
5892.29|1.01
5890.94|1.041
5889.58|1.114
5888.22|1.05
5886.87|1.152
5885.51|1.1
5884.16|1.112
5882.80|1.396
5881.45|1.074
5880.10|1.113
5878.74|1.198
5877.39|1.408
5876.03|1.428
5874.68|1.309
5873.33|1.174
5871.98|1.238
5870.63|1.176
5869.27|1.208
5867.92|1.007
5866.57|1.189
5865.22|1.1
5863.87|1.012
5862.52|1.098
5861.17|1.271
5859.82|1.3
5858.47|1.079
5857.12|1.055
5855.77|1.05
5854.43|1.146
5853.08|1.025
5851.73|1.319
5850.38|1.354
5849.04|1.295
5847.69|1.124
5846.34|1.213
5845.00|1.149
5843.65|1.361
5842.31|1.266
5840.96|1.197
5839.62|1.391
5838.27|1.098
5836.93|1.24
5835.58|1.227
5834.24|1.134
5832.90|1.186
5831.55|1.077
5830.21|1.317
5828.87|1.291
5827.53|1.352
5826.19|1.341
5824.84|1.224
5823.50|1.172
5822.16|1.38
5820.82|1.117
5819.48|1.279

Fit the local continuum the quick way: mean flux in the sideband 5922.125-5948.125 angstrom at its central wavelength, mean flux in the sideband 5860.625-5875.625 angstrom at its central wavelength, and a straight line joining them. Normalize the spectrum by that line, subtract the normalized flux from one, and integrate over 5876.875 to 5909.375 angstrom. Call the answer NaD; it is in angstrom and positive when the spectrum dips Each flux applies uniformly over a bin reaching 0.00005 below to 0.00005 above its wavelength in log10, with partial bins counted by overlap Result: 1.0 angstrom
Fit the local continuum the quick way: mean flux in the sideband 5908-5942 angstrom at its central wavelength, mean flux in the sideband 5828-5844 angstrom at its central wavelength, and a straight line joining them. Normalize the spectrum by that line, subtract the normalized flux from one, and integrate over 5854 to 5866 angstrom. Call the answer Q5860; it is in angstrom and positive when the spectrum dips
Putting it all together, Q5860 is 1.06 angstrom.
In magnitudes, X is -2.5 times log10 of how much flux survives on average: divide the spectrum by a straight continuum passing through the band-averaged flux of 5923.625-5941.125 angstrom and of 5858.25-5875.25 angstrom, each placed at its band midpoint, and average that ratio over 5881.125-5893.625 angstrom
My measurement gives 0.059 mag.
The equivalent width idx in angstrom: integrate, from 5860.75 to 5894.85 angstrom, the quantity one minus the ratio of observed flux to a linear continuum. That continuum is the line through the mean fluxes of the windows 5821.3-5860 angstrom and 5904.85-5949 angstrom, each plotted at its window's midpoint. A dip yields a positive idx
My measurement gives 1.55 angstrom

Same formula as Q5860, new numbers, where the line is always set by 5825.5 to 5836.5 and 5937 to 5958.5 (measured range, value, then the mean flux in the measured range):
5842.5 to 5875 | 1.2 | 1.18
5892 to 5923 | 0.1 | 1.19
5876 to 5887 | 0.0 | 1.21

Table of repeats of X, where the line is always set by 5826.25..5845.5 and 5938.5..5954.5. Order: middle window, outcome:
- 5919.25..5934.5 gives -0.03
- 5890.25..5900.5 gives 0.10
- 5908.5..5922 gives -0.07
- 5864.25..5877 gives 0.01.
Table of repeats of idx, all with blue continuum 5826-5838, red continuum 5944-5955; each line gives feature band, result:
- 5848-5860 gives 0.5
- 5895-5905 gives 0.7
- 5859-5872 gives 0.7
